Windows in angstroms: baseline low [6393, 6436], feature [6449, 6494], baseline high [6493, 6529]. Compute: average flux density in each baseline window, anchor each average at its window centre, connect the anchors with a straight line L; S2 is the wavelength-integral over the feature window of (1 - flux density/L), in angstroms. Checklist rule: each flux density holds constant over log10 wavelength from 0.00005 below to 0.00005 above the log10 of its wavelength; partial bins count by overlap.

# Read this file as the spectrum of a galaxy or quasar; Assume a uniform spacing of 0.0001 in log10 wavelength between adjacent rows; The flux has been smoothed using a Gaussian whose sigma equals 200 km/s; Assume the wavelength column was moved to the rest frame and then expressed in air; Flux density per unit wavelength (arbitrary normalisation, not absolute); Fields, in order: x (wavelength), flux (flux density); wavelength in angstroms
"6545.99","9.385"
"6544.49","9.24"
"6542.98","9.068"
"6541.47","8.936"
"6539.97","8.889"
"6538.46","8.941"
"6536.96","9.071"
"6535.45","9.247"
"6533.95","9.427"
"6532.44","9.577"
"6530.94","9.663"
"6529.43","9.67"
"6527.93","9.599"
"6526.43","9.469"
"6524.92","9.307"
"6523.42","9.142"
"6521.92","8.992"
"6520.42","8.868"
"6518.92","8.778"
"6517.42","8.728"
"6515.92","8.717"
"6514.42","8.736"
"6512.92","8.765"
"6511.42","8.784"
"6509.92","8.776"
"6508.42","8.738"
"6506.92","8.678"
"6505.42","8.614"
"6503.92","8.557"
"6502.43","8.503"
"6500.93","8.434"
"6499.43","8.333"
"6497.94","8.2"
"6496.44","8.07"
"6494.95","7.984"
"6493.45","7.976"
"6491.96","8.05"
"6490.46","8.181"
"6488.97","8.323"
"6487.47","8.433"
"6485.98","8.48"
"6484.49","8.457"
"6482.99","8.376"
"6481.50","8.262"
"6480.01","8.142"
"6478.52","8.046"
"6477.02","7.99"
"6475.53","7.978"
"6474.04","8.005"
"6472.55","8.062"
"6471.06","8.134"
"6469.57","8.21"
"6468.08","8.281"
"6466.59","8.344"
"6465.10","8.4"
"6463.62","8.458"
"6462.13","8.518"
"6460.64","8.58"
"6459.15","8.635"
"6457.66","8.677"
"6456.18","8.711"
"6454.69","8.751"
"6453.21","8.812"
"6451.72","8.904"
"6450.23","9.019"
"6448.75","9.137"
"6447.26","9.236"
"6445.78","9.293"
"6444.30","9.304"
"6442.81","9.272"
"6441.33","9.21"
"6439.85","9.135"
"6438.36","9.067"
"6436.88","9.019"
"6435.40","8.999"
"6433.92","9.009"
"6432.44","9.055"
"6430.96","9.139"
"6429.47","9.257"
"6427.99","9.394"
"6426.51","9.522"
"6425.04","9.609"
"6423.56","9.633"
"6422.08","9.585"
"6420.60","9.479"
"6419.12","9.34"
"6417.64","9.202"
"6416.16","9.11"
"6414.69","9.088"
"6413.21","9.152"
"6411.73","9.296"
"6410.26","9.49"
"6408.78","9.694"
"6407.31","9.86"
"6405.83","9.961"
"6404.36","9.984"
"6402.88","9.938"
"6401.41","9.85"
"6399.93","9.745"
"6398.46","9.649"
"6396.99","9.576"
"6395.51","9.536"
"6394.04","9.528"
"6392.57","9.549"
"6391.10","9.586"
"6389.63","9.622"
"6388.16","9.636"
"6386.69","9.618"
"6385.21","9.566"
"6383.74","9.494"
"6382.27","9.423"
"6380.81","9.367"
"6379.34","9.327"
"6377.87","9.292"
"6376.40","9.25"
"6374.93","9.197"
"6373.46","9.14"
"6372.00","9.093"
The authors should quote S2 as 3.2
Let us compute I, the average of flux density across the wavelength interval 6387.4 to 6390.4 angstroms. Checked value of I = 9.64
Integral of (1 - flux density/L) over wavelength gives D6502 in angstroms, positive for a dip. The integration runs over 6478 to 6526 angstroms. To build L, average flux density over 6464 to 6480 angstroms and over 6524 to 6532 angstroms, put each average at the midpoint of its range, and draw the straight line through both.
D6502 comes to 2.0 angstroms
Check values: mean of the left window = 8.15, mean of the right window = 9.53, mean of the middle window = 8.52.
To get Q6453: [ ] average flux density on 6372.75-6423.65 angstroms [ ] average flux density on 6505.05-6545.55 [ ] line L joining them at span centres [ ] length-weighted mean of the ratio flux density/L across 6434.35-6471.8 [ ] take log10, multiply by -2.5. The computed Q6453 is 0.06 mag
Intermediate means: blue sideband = 9.5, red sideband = 9.06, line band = 8.81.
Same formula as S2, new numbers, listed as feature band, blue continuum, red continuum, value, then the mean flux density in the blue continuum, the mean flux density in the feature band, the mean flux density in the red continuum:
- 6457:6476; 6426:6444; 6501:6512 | 1.29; 9.17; 8.33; 8.65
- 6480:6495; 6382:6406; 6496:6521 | 0.92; 9.66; 8.26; 8.61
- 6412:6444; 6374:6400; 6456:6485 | -1.25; 9.49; 9.25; 8.3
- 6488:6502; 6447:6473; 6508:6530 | 1.04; 8.6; 8.18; 9.01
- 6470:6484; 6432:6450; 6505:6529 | 1.43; 9.15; 8.12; 8.93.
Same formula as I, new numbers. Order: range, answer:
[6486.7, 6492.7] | 8.24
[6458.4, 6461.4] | 8.59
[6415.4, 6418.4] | 9.16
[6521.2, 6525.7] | 9.14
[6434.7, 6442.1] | 9.09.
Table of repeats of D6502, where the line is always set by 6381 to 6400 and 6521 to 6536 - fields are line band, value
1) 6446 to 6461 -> 0.99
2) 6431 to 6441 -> 0.48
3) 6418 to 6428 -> 0.03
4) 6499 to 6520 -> 1.71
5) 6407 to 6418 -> 0.23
